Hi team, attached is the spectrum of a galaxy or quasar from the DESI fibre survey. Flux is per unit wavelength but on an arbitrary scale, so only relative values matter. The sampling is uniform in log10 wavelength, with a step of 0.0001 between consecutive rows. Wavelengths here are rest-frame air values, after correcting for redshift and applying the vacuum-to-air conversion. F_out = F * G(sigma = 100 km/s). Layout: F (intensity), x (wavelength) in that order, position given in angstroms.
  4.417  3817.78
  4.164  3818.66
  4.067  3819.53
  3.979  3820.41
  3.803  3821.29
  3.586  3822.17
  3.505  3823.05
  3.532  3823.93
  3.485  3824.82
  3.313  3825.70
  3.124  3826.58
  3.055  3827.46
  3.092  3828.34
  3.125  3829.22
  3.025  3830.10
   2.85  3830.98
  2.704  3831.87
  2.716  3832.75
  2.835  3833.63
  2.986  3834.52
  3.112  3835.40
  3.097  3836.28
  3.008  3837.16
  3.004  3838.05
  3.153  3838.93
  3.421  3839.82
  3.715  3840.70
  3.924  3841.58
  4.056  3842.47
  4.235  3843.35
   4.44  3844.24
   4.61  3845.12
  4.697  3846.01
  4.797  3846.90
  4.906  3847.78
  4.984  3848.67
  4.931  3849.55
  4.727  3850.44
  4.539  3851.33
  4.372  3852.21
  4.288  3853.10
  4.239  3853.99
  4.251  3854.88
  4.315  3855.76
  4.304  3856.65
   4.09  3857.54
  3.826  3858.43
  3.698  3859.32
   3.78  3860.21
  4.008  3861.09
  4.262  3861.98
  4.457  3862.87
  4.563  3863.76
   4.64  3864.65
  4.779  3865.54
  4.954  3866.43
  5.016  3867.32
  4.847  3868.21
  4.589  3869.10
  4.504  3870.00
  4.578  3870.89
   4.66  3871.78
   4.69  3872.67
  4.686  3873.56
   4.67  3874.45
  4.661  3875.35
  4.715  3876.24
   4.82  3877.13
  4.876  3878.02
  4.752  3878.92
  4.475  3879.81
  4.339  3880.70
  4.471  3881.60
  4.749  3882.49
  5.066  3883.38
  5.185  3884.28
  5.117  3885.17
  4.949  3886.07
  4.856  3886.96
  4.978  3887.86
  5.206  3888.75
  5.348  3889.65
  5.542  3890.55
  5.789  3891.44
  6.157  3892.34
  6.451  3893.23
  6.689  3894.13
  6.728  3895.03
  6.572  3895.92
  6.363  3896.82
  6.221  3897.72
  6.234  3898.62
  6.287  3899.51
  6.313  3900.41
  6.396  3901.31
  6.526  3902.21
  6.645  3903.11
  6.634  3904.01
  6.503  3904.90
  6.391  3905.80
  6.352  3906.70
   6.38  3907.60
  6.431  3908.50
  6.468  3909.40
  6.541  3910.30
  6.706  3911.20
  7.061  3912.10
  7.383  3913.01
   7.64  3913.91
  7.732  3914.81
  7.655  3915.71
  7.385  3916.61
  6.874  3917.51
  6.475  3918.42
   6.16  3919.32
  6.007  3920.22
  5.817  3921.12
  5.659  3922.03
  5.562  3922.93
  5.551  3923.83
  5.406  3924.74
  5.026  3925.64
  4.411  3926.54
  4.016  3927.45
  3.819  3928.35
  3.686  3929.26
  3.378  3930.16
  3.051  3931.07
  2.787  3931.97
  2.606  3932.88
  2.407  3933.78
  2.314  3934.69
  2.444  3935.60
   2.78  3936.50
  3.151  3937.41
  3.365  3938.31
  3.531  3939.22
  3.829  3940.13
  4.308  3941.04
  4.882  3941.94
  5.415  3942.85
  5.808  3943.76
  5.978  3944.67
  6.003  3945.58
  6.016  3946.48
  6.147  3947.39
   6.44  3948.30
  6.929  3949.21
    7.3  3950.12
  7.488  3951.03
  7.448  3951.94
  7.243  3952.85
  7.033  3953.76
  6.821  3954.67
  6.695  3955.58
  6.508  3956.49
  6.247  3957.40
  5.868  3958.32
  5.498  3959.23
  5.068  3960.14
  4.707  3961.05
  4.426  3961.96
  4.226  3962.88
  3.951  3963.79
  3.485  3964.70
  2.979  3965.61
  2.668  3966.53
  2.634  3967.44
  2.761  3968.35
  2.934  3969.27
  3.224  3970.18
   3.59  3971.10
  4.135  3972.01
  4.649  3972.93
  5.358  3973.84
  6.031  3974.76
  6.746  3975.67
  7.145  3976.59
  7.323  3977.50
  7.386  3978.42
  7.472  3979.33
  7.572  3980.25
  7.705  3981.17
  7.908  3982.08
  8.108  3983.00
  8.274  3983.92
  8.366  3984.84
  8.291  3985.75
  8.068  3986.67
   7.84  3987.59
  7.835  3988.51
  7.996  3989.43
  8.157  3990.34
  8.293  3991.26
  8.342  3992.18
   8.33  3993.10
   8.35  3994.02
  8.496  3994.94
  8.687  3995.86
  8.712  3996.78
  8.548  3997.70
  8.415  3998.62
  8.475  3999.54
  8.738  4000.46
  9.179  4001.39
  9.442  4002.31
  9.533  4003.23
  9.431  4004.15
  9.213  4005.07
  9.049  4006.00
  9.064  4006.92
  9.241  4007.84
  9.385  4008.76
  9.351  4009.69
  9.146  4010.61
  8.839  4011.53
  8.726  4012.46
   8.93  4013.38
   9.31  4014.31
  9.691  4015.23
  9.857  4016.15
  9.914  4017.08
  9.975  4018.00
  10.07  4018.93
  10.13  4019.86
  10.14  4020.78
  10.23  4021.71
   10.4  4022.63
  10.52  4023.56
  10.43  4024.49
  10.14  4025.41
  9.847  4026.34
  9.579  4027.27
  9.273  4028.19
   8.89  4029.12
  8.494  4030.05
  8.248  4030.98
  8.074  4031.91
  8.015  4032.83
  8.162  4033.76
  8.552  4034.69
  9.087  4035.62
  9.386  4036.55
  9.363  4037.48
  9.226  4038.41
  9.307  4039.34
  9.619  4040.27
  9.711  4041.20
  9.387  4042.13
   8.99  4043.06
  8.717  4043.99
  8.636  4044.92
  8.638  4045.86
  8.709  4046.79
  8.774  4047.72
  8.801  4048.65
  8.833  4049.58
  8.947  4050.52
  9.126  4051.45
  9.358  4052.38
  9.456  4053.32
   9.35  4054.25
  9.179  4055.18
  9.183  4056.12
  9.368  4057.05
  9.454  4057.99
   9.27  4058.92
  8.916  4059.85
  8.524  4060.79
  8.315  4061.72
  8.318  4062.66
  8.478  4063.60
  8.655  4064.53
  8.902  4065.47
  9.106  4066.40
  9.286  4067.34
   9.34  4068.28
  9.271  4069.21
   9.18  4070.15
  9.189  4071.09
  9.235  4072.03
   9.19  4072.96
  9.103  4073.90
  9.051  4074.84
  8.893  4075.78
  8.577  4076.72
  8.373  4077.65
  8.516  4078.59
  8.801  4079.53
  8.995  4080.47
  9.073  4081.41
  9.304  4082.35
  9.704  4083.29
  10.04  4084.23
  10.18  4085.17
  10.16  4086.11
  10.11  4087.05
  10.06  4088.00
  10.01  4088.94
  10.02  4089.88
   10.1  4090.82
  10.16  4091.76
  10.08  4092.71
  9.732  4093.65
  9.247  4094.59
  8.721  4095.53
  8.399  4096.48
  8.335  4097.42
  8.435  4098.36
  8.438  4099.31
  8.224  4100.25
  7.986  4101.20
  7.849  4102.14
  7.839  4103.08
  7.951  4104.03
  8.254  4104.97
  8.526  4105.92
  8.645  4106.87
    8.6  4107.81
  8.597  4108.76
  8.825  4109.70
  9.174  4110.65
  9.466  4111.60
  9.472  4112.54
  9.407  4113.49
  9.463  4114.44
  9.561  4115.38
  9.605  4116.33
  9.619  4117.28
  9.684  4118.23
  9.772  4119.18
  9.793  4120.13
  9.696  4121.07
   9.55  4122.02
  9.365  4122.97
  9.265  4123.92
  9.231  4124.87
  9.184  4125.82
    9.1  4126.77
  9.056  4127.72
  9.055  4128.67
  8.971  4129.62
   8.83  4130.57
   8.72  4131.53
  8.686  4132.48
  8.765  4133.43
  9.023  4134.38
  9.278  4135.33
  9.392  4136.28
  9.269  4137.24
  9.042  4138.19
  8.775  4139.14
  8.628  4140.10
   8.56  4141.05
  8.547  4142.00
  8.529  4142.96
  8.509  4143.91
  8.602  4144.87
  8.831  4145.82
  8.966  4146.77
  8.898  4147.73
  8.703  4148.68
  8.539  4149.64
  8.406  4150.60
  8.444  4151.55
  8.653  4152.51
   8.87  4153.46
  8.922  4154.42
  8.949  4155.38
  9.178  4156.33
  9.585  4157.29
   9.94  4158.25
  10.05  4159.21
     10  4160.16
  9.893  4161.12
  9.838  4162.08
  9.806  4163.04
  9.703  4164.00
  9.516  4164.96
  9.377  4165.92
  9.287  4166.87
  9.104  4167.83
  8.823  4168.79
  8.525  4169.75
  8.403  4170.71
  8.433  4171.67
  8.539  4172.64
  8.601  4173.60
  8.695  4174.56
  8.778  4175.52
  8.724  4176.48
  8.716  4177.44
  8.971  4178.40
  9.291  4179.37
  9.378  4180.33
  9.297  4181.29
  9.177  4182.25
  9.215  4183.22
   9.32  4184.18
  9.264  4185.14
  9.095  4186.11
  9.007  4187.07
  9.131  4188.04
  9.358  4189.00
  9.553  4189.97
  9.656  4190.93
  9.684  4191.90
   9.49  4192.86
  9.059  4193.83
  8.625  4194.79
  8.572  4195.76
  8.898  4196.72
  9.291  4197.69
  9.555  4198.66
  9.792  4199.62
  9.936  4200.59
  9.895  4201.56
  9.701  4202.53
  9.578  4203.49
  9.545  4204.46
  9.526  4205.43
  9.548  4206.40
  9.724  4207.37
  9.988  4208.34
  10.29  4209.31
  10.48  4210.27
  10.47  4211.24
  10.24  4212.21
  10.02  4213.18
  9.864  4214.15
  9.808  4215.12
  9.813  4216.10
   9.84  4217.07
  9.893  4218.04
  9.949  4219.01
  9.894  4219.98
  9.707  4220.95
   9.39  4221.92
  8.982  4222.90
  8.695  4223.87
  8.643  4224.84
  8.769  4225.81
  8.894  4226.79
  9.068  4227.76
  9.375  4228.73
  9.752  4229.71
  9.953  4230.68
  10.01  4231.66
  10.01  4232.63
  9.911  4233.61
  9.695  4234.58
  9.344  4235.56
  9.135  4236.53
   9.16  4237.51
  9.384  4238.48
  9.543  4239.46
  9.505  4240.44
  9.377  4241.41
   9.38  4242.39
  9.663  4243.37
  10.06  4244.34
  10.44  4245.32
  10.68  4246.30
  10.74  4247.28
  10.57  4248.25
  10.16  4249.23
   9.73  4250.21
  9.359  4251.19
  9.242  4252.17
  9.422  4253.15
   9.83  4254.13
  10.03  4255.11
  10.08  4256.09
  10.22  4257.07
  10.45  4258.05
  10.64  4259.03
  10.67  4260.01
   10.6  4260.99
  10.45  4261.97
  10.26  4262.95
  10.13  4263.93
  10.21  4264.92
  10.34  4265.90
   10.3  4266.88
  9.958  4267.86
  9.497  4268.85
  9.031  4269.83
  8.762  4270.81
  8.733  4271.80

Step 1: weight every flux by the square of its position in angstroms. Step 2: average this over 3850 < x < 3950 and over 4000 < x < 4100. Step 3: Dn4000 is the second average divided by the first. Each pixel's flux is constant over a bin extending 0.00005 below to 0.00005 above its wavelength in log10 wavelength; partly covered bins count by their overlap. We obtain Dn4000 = 1.9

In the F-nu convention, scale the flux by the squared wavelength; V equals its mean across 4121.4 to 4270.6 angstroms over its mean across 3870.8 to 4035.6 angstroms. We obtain 1.6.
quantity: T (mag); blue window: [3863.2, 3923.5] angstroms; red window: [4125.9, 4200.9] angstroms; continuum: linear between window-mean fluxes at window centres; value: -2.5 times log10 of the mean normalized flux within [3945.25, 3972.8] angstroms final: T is 0.25 mag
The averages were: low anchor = 5.74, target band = 5.2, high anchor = 9.07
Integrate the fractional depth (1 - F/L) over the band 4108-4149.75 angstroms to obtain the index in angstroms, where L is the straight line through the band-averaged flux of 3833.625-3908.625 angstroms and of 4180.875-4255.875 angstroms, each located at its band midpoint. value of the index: -3.6 angstroms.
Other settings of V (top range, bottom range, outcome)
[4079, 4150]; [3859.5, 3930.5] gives 1.84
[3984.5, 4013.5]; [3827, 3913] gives 1.92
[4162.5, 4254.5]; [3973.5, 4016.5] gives 1.25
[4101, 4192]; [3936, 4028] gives 1.36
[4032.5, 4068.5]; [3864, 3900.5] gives 1.87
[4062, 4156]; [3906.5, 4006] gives 1.59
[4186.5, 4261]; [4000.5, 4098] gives 1.14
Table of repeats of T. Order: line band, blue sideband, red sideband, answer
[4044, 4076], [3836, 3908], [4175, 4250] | -0.20 mag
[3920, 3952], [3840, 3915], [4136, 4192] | 0.27 mag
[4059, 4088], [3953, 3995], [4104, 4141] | -0.12 mag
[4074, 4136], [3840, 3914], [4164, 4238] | -0.13 mag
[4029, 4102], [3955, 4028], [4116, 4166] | -0.08 mag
